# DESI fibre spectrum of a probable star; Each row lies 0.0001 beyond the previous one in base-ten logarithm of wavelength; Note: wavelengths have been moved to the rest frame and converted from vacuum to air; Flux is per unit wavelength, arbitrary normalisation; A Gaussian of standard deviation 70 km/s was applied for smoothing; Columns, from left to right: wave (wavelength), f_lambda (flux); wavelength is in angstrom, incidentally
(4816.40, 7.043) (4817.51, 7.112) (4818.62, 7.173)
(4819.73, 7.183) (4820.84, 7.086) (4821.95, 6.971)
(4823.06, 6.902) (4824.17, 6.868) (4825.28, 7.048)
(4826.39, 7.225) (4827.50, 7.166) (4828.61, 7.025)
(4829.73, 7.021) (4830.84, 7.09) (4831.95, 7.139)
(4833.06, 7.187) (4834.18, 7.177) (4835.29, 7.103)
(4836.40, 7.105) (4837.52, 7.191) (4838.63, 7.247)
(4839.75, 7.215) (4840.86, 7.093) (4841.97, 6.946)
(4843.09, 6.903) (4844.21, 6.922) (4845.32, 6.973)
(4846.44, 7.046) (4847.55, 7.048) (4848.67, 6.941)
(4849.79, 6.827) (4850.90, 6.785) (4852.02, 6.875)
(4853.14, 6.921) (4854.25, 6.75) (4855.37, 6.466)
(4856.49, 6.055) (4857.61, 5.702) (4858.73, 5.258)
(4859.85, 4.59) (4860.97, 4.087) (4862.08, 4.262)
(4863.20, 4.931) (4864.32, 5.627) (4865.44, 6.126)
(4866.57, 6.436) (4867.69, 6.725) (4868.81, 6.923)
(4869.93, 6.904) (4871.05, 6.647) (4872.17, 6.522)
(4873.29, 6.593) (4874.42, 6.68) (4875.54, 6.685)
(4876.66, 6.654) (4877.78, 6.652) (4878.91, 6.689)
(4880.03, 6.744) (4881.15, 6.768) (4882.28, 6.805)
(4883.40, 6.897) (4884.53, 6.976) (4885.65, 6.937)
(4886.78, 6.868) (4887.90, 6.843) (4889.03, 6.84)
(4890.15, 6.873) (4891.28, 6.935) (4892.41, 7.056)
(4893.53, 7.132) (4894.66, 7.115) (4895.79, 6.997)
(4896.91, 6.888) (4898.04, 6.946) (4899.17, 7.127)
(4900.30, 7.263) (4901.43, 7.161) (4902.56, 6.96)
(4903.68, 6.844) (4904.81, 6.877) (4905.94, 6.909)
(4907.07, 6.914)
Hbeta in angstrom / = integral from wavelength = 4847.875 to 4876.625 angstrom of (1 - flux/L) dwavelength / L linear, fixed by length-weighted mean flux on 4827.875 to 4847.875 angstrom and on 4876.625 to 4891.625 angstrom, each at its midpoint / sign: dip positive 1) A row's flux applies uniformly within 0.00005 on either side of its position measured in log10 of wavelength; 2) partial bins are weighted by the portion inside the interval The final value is 3.1 angstrom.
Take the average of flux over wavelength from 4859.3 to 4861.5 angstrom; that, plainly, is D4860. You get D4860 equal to 4.34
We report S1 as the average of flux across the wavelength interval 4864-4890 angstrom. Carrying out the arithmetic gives 6.69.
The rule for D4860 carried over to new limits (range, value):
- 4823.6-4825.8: 6.96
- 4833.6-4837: 7.12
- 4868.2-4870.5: 6.92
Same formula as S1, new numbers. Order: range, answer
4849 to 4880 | 6.21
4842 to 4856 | 6.87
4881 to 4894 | 6.91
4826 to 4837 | 7.12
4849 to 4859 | 6.45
